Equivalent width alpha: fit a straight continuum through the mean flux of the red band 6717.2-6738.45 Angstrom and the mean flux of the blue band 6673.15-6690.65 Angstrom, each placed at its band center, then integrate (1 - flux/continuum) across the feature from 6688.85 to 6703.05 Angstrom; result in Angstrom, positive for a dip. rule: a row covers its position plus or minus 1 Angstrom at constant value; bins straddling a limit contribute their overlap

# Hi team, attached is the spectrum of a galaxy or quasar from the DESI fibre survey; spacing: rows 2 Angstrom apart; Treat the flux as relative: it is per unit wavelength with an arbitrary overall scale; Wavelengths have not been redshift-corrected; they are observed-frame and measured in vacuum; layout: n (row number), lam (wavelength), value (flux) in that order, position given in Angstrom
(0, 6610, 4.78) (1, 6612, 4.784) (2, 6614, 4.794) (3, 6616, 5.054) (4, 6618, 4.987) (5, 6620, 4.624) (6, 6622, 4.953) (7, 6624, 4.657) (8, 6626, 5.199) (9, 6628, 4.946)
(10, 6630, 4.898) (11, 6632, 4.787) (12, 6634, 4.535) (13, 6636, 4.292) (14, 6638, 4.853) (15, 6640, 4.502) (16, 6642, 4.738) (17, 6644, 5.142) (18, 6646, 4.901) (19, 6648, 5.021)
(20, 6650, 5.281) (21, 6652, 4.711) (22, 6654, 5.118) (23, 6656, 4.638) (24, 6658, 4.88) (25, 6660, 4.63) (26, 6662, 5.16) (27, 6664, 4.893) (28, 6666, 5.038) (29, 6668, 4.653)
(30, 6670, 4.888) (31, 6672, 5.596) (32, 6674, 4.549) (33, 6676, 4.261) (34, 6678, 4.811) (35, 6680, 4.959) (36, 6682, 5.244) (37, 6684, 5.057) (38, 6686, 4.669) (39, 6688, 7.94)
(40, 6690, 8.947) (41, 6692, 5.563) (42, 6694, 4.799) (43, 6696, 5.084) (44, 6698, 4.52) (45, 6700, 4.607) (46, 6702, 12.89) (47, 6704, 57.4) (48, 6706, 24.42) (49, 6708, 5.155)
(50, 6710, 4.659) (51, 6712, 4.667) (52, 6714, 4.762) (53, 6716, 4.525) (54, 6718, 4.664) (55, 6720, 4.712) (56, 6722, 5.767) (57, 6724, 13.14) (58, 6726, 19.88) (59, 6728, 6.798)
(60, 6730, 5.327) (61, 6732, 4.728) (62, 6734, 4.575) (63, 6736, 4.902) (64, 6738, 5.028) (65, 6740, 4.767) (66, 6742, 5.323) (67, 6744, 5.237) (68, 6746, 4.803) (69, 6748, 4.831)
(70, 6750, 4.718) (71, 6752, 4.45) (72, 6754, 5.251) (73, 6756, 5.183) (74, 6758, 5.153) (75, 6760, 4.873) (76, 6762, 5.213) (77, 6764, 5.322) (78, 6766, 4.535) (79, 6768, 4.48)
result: -1.7 Angstrom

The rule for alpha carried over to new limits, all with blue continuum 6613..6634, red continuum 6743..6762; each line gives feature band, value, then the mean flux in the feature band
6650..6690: -1.93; 5.14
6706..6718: -3.54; 6.39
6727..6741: -0.61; 5.16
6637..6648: 0.09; 4.84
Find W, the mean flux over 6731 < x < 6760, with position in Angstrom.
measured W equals 4.92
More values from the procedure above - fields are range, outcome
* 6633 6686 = 4.86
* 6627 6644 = 4.72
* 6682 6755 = 7.98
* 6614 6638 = 4.81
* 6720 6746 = 6.94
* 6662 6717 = 8.04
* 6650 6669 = 4.88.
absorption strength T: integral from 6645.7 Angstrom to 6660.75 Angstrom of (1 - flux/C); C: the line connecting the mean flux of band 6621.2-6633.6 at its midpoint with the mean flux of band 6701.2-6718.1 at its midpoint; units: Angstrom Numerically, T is 5.5 Angstrom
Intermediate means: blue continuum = 4.89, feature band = 4.9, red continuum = 14.2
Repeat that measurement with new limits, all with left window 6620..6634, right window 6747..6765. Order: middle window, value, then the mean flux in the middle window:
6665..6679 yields 0.23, 4.83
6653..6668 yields 0.02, 4.89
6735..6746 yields -0.10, 5.03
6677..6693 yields -3.17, 5.9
